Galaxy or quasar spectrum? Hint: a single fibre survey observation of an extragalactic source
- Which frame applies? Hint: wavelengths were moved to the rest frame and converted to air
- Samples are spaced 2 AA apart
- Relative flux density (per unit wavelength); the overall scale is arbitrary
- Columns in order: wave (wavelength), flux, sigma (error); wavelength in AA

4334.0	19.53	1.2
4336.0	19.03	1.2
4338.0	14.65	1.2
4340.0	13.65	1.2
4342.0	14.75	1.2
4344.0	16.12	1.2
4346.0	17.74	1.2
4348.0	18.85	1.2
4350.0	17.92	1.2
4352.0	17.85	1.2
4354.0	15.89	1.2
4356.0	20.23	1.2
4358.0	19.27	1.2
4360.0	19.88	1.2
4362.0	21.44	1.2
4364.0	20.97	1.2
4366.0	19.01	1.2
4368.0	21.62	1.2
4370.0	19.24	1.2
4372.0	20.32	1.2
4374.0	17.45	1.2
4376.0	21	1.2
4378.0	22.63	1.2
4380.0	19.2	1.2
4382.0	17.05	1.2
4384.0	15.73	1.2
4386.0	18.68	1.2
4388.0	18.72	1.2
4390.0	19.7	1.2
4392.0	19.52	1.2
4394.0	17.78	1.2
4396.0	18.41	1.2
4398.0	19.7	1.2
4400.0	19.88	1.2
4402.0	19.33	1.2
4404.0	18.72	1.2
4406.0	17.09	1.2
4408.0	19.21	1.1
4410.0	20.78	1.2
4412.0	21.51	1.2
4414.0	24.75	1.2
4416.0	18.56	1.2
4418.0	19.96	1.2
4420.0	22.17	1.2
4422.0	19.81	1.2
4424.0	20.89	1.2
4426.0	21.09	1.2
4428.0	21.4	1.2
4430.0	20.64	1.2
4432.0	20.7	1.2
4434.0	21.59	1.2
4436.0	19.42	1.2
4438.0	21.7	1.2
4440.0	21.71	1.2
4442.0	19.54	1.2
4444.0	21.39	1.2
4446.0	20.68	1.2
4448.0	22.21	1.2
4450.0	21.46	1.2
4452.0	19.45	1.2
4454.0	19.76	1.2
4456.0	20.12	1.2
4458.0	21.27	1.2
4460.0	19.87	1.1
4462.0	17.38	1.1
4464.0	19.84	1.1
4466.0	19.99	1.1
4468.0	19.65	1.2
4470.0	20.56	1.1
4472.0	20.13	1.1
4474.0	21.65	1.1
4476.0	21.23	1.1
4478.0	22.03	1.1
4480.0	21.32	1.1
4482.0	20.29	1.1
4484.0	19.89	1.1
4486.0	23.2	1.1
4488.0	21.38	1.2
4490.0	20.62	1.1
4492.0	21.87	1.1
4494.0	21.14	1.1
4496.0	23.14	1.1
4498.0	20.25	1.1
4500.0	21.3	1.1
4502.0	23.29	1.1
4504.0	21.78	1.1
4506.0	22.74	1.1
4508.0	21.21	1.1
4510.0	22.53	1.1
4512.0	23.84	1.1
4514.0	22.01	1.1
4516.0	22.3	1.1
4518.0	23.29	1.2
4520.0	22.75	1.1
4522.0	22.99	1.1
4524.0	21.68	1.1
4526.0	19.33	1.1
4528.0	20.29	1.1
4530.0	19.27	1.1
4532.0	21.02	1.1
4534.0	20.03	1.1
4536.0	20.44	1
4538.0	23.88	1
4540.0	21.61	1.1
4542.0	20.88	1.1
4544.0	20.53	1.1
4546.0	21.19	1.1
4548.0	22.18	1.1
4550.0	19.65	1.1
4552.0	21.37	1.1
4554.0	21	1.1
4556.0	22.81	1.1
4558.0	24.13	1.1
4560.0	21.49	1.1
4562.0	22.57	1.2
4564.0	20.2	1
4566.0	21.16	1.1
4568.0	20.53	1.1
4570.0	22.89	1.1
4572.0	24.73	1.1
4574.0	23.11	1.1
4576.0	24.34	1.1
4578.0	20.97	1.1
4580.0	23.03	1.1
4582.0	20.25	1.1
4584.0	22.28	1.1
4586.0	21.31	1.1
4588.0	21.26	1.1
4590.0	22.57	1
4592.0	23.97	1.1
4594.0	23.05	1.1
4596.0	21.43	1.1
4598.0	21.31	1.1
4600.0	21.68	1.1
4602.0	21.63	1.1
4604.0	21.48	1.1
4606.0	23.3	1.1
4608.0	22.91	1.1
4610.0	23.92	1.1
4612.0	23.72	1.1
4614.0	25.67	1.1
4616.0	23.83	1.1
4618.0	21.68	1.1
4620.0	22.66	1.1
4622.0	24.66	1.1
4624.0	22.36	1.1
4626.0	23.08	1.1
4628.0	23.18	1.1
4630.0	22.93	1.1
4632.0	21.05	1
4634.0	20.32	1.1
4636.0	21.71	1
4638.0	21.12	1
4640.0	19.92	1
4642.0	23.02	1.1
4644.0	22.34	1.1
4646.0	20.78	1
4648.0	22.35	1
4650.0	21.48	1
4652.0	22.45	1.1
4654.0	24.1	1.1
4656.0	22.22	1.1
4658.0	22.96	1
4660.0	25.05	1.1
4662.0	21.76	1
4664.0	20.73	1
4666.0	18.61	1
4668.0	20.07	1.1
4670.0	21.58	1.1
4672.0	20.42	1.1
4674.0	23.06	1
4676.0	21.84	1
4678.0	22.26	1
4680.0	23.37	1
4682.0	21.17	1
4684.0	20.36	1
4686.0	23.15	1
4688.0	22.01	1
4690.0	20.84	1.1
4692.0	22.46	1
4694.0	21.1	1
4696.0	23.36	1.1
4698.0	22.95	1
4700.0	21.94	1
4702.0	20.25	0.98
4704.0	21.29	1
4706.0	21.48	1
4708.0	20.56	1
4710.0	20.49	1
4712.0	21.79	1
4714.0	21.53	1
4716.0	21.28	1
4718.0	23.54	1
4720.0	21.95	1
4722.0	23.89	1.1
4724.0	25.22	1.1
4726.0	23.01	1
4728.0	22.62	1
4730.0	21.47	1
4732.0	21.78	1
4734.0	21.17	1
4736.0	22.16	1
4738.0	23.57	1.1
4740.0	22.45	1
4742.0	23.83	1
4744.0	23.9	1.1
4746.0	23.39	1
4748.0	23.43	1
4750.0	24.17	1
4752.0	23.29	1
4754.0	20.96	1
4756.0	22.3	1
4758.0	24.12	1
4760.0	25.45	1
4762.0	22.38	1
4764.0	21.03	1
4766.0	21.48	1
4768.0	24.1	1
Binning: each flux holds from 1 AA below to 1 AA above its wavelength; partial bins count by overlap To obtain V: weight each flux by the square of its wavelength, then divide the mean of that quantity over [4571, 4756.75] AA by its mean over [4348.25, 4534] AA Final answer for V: 1.2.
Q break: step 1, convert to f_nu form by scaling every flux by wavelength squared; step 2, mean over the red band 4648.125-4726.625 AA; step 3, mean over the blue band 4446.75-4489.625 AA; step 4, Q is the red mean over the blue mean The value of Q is 1.17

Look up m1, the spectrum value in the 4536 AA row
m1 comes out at 20.44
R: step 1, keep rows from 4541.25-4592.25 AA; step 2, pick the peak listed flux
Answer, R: 24.73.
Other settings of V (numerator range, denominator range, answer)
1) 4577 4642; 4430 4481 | 1.16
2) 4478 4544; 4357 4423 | 1.16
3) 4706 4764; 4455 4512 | 1.20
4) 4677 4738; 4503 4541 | 1.10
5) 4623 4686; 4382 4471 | 1.21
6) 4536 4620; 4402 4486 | 1.15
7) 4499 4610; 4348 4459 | 1.18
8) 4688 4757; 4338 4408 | 1.40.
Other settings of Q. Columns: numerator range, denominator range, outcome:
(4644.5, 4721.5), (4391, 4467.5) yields 1.20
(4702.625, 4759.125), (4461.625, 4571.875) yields 1.15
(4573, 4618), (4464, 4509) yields 1.11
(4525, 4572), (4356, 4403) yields 1.18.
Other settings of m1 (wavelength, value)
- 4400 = 19.88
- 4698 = 22.95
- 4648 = 22.35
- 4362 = 21.44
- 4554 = 21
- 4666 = 18.61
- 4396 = 18.41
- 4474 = 21.65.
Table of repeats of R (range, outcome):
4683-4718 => 23.54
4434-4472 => 22.21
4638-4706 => 25.05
